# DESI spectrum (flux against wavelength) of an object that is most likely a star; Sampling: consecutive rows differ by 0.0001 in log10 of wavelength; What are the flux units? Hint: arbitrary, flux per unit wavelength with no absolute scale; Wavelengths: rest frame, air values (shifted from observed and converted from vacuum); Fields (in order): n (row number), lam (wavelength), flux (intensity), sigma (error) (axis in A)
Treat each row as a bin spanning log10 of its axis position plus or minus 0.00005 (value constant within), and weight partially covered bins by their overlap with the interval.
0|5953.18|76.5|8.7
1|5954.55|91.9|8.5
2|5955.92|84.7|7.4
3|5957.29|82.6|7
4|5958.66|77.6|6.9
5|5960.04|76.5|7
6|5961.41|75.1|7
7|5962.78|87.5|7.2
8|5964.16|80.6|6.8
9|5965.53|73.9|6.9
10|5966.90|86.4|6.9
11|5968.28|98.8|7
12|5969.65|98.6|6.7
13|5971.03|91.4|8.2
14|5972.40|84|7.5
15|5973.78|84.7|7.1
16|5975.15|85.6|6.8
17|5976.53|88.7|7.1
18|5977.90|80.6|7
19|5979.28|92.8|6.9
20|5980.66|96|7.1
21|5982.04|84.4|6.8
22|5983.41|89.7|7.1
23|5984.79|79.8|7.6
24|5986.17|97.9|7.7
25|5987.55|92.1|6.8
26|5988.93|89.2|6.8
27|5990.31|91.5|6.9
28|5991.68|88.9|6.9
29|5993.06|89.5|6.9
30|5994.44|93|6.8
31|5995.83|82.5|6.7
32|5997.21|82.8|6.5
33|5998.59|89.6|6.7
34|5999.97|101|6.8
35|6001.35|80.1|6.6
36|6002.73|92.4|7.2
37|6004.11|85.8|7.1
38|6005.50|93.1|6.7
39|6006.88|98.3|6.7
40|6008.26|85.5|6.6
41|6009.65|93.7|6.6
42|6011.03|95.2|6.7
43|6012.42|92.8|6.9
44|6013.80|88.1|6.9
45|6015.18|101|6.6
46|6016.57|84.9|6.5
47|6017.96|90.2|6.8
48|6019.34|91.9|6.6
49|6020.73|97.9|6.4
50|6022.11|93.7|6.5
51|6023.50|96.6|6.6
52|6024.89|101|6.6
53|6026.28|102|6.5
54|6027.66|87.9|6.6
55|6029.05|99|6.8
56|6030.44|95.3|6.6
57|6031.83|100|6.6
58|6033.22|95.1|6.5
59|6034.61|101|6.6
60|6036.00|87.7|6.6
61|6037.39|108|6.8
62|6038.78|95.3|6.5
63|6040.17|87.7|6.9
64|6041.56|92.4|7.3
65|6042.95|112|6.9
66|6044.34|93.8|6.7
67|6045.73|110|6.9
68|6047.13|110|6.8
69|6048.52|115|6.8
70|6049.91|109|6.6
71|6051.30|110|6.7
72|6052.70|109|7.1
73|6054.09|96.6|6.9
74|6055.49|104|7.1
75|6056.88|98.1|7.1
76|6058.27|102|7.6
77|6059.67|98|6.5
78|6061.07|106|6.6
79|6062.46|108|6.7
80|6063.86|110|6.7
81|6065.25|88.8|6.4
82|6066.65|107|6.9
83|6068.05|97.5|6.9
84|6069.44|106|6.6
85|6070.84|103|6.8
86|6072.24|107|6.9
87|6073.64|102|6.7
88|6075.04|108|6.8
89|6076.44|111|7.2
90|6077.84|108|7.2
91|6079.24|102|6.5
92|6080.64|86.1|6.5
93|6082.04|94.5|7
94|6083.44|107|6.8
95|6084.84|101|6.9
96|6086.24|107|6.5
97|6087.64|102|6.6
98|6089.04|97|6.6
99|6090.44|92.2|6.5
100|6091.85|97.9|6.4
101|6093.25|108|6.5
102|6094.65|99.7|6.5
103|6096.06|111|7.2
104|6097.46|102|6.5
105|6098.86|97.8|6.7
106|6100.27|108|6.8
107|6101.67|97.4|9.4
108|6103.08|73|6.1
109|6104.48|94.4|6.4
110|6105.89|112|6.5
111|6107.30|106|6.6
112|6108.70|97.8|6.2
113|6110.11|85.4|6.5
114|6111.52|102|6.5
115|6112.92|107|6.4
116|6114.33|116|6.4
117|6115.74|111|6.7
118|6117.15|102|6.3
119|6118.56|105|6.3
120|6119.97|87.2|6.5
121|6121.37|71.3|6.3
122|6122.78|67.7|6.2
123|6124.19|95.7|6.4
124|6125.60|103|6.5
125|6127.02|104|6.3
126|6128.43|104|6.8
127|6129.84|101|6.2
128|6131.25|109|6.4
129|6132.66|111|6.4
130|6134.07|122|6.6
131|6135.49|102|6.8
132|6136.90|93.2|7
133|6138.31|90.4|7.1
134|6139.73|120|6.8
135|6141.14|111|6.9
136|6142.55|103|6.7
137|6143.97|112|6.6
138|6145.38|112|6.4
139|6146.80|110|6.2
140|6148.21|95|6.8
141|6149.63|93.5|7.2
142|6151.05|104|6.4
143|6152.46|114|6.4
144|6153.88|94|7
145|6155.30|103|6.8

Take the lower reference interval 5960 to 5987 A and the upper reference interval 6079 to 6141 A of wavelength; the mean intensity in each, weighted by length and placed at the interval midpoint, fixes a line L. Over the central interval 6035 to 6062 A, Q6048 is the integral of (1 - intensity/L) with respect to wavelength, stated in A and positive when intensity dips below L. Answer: -2.3 A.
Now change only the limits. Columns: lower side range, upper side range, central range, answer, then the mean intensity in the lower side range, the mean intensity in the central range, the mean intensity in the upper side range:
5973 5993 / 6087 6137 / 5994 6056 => -2.6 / 88.7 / 96.3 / 100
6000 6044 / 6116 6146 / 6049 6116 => -2.6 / 94.5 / 102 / 101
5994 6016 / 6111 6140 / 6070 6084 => -0.9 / 90.9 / 103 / 101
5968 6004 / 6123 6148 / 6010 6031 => -0.3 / 89.3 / 94.5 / 105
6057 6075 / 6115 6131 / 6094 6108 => -0.2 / 103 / 100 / 96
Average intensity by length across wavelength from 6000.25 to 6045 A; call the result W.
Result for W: 94.4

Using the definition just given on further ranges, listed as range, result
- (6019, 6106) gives 101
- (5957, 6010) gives 87.7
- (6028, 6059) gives 101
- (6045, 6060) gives 106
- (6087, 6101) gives 102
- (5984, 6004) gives 89.2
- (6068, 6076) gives 105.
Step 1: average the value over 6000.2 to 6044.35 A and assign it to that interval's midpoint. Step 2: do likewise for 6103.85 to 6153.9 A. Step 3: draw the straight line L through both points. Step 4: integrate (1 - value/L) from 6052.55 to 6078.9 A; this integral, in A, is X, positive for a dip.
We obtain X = -1.6 A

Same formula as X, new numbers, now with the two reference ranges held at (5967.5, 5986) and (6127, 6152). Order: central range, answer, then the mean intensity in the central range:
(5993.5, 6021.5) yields 0.4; 91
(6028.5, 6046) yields -0.5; 98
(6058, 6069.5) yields -0.5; 102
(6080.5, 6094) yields 0.1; 99.9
